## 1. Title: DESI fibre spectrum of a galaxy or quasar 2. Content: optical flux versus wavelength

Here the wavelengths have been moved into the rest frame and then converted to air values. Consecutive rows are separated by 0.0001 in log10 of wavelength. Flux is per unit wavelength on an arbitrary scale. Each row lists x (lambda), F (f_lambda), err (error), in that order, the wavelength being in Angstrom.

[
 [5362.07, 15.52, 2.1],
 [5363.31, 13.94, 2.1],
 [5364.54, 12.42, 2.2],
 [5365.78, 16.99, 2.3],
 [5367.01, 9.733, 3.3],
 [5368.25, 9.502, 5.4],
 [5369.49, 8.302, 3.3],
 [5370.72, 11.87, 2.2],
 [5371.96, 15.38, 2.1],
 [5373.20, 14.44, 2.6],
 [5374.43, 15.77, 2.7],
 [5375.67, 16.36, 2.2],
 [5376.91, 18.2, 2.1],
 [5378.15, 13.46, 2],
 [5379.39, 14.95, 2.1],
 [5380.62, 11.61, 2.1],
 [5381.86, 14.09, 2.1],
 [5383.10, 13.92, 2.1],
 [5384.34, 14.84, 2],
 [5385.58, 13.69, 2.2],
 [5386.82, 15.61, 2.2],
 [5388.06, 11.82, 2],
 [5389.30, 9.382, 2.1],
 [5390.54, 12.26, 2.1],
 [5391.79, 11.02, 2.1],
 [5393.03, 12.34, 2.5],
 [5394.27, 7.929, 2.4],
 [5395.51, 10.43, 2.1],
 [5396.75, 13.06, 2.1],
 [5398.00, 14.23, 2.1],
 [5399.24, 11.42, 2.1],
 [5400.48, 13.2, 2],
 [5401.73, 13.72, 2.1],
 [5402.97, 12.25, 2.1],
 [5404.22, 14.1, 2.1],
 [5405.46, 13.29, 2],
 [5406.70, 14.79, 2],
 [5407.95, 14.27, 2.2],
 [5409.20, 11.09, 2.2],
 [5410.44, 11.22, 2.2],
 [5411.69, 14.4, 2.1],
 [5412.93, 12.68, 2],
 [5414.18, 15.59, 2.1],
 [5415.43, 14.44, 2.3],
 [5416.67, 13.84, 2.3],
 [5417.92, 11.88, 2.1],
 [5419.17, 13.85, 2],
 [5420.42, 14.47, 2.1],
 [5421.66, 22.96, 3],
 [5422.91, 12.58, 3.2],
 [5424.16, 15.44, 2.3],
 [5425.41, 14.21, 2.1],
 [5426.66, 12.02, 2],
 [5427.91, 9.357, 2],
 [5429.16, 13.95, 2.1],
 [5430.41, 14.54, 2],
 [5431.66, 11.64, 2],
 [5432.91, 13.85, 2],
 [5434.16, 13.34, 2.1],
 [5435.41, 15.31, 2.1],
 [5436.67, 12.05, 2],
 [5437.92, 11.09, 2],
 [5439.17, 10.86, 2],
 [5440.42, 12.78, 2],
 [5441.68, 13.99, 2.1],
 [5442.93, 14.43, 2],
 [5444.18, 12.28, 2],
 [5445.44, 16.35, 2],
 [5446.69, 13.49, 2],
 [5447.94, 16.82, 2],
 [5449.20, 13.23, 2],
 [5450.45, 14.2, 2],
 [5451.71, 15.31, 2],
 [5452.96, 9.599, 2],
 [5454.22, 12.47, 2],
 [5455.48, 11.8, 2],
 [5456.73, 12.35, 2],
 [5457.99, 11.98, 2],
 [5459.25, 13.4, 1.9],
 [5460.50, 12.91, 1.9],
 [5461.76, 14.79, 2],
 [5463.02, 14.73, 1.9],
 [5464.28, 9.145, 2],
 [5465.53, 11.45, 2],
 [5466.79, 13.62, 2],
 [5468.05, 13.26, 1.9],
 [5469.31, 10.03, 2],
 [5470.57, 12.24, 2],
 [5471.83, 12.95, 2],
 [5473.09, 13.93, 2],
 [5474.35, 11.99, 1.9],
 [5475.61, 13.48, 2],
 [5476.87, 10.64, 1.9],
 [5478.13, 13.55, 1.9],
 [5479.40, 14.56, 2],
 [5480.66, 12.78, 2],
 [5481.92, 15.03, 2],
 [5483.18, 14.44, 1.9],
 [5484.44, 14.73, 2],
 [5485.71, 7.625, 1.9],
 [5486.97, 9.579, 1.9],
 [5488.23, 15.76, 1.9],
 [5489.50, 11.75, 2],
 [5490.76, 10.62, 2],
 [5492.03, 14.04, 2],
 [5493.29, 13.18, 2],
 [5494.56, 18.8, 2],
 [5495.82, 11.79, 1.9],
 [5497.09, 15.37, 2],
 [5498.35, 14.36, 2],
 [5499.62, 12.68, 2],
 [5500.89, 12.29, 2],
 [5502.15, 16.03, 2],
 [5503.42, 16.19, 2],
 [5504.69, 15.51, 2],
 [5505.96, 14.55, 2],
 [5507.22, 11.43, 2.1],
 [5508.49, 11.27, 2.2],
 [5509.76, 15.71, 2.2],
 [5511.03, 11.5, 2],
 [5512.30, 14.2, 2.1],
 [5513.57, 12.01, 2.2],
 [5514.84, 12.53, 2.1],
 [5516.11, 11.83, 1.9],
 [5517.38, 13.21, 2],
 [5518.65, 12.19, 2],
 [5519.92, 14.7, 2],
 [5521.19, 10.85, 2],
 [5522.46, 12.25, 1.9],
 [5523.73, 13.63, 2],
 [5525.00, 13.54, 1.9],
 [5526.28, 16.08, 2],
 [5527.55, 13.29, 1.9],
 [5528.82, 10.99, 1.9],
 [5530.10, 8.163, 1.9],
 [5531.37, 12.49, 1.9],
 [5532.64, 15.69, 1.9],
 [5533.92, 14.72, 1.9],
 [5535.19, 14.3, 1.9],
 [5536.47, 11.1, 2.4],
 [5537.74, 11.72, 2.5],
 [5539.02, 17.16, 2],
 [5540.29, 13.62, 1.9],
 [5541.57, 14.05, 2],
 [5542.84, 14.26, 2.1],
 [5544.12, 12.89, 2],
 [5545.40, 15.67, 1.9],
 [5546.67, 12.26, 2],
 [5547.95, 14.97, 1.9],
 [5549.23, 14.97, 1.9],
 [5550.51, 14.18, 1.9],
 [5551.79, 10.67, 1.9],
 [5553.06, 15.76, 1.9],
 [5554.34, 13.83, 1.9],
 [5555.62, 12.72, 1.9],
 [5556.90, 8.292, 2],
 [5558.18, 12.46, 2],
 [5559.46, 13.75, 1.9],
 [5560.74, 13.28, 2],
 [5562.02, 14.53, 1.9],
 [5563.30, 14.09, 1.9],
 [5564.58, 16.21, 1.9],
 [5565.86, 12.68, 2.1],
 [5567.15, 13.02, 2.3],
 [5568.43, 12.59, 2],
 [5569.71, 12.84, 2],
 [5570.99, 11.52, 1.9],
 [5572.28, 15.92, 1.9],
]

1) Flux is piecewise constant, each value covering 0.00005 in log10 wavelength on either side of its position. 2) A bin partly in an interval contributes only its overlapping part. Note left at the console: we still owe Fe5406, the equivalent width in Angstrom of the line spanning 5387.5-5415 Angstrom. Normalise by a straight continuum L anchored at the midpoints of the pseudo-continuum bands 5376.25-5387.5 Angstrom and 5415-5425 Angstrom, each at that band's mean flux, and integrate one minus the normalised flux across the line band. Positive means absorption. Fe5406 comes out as 4.16 Angstrom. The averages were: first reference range 14.5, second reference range 14.9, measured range 12.5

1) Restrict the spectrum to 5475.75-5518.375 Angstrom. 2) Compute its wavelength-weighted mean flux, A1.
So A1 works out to 13.3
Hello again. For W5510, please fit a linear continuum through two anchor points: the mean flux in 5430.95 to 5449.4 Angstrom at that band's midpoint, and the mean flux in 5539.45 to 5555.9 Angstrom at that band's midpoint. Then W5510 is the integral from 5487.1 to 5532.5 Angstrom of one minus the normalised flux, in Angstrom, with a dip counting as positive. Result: 1.6 Angstrom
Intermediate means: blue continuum 13.4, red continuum 13.9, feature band 13.3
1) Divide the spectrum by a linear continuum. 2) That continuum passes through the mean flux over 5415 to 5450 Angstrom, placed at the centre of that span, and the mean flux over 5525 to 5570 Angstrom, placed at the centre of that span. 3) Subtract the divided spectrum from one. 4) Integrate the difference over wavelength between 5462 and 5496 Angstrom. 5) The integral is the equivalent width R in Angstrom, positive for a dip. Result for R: 1.9 Angstrom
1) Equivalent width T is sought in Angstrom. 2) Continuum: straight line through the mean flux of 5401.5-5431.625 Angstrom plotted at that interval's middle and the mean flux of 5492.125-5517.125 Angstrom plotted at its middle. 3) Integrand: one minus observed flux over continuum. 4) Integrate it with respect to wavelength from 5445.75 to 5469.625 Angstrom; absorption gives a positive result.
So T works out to 1.4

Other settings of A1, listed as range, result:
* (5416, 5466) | 13.4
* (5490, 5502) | 13.8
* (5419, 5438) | 13.9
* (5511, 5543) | 13.1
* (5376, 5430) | 13.4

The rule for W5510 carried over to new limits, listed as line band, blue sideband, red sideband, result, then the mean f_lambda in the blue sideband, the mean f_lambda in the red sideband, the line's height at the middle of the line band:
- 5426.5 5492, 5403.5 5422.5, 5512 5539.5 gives 3.9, 14.2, 13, 13.7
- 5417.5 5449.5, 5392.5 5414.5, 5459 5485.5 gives -2.3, 12.7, 12.9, 12.8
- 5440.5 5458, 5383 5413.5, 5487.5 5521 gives -0.5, 12.7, 13.5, 13.1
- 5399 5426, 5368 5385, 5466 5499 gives -0.7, 13.9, 13.1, 13.6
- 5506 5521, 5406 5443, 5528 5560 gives 0.6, 13.5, 13.2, 13.3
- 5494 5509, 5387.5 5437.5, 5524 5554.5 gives -0.8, 13.1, 13.6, 13.4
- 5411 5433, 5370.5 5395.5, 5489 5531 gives -1.0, 13.4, 13.2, 13.3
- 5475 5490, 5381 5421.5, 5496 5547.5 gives 0.5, 13.1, 13.4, 13.3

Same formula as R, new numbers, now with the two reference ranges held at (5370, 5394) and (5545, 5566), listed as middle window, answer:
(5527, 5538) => 0.85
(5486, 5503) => 0.13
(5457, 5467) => 0.66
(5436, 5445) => 0.67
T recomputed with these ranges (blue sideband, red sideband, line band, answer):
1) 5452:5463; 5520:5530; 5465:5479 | 0.2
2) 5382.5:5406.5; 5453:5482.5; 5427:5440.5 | 0.0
